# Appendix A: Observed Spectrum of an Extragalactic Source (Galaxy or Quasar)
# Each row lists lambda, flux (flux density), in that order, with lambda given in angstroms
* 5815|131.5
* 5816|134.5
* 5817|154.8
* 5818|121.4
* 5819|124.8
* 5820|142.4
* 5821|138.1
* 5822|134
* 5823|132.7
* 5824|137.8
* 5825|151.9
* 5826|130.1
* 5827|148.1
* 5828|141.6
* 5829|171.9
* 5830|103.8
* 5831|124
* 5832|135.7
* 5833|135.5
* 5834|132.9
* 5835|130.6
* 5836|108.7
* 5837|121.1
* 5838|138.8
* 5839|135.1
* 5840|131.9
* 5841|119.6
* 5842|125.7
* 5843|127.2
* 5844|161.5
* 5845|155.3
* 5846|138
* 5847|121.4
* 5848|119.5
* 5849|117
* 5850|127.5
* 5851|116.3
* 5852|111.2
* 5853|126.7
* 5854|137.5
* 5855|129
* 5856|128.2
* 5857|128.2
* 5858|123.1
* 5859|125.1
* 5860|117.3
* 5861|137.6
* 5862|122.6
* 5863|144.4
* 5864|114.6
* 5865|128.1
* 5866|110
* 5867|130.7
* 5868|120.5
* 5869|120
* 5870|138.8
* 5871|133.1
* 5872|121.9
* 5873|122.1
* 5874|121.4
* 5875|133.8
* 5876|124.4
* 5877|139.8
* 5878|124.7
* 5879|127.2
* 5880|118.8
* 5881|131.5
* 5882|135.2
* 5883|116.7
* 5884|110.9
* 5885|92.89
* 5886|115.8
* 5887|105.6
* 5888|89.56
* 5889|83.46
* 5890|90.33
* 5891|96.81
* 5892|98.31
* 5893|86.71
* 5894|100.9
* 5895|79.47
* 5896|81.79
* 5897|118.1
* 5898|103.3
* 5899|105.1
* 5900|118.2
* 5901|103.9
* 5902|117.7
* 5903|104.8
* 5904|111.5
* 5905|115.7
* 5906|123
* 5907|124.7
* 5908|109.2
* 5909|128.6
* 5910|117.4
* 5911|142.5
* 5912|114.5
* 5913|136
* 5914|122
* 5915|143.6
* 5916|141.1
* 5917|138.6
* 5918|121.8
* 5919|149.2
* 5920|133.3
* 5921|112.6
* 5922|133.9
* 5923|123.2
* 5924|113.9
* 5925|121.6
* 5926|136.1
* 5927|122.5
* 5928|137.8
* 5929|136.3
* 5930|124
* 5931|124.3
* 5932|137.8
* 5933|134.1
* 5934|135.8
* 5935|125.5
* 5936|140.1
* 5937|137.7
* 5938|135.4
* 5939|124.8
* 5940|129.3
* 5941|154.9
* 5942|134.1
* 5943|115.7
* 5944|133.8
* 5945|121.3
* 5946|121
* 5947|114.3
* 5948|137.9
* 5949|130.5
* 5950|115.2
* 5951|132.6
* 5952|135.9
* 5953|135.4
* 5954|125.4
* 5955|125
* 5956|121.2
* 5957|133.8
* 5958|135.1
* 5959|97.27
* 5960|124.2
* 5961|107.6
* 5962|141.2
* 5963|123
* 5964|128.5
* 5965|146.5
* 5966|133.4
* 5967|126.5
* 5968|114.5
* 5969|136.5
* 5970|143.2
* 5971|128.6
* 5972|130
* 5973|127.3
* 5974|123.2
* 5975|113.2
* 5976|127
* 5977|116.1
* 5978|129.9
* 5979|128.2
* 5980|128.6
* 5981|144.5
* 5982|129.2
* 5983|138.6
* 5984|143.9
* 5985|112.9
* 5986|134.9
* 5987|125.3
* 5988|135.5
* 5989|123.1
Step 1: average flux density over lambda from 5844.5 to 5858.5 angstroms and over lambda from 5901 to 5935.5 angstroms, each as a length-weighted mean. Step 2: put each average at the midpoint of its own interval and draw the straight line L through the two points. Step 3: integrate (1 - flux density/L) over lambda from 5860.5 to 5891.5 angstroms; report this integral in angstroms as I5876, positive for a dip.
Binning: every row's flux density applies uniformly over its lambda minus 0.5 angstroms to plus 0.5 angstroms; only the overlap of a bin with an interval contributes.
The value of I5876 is 1.81 angstroms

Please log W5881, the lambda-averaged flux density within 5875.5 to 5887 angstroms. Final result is 121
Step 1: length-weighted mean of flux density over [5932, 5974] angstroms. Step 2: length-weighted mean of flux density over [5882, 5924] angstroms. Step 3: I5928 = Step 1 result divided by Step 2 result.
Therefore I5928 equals 1.1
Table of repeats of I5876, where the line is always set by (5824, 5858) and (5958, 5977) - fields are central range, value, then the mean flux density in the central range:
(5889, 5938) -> 3.1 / 120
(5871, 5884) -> 0.4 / 126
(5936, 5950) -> -0.3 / 130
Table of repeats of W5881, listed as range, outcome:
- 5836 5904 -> 119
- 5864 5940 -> 120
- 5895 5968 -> 125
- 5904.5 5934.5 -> 129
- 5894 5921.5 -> 119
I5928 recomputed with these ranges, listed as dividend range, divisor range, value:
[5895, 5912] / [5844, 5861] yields 0.89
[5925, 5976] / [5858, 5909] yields 1.12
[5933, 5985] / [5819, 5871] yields 0.99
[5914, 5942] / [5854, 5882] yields 1.04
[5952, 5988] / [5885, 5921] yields 1.13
